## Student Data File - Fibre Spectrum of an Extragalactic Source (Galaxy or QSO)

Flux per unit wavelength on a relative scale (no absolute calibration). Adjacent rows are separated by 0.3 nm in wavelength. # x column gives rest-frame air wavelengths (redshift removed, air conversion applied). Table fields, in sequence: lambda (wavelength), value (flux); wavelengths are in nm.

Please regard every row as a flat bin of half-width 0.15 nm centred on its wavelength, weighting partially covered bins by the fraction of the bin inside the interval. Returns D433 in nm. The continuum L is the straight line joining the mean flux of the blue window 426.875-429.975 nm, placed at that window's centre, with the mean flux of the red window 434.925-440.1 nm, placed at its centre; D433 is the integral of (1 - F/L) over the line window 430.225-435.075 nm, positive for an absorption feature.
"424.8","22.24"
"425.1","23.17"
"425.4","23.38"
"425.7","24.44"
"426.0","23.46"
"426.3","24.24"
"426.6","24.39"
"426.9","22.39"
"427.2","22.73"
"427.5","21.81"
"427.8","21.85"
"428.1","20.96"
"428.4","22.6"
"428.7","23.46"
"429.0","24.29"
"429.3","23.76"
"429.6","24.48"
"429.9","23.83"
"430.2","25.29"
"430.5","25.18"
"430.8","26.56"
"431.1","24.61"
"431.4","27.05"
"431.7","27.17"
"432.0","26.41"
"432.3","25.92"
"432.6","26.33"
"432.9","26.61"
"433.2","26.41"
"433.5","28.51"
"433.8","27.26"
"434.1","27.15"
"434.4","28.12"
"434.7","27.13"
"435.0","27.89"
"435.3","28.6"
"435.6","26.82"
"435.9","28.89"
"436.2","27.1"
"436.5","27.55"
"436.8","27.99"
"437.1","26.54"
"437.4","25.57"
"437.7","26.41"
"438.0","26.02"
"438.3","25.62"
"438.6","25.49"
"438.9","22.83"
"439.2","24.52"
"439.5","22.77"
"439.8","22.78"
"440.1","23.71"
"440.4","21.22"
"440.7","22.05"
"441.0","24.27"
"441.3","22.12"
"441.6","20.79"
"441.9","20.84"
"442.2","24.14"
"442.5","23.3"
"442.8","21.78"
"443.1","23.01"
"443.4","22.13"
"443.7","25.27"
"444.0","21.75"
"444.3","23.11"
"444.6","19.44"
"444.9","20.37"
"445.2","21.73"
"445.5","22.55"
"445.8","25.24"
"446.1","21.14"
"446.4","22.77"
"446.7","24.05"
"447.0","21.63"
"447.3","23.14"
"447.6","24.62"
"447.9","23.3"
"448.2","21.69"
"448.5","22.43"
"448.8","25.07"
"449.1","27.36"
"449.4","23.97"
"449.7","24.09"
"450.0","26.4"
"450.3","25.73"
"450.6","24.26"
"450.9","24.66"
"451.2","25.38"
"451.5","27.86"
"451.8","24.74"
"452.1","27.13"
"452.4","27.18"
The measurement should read -0.47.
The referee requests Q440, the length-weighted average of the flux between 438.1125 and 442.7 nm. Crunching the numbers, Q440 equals 23.1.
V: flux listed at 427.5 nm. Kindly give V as 21.81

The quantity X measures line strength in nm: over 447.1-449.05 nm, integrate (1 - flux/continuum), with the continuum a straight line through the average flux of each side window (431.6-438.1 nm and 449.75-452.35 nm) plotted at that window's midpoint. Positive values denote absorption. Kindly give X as 0.19 nm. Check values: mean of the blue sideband 27.1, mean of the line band 23.5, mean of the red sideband 25.8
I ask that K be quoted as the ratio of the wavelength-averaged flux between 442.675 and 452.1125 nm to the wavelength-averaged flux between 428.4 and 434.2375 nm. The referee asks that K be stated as 0.92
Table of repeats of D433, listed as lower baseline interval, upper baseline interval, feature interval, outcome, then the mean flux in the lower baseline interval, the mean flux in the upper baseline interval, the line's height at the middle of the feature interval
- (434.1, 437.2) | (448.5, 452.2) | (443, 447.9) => 0.66 nm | 27.7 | 25.4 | 26.2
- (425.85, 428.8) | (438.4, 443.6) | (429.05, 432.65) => -0.43 nm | 22.8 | 22.9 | 22.8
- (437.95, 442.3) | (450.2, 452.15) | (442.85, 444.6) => 0.10 nm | 23.2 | 25.6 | 24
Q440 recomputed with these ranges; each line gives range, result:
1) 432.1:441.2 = 25.9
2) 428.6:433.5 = 25.6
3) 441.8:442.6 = 22.8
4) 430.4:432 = 26.2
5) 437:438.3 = 26.1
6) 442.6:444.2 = 22.8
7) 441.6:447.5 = 22.5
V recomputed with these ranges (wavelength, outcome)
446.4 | 22.77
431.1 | 24.61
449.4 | 23.97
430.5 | 25.18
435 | 27.89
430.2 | 25.29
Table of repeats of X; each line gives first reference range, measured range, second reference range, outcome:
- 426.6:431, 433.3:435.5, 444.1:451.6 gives -0.39 nm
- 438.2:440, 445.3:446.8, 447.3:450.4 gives 0.07 nm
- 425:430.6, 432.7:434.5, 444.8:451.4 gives -0.29 nm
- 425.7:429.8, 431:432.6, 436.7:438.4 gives -0.12 nm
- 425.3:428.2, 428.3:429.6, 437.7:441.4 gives -0.03 nm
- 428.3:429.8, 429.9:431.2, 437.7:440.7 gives -0.08 nm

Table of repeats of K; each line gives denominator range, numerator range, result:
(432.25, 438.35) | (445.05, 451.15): 0.88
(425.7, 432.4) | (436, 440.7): 1.03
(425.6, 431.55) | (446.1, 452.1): 1.02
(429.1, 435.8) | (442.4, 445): 0.84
